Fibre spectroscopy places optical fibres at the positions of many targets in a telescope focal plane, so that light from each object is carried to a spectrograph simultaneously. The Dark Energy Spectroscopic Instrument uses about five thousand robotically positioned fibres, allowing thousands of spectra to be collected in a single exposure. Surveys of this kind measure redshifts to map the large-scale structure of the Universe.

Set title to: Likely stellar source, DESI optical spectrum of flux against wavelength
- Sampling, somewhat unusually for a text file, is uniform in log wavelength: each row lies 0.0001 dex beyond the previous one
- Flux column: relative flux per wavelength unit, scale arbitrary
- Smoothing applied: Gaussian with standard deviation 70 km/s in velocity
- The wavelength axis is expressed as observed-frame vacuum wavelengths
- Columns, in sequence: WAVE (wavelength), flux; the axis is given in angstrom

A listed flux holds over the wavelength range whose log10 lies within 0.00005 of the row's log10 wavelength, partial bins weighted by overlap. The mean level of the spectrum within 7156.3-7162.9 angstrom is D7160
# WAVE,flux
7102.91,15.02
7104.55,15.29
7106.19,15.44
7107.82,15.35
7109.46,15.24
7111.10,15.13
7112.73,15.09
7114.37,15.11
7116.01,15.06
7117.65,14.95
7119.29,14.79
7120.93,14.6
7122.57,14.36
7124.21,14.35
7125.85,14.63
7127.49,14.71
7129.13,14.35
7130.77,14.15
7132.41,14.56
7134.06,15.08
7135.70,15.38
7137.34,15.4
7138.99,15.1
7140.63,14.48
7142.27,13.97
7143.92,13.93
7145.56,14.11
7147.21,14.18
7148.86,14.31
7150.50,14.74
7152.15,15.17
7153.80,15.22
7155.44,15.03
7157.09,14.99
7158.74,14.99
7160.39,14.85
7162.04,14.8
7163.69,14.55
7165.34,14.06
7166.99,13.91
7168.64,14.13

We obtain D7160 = 14.9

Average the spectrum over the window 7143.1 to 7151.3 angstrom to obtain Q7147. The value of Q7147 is 14.3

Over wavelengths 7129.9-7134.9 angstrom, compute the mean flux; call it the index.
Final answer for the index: 14.6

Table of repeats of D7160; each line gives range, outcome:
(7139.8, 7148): 14.1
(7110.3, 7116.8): 15.1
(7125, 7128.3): 14.7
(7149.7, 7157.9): 15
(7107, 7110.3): 15.3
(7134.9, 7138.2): 15.4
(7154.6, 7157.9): 15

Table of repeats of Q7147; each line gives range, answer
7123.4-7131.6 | 14.5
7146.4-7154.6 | 14.7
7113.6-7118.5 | 15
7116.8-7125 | 14.6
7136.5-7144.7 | 14.6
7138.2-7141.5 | 14.8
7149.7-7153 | 14.9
